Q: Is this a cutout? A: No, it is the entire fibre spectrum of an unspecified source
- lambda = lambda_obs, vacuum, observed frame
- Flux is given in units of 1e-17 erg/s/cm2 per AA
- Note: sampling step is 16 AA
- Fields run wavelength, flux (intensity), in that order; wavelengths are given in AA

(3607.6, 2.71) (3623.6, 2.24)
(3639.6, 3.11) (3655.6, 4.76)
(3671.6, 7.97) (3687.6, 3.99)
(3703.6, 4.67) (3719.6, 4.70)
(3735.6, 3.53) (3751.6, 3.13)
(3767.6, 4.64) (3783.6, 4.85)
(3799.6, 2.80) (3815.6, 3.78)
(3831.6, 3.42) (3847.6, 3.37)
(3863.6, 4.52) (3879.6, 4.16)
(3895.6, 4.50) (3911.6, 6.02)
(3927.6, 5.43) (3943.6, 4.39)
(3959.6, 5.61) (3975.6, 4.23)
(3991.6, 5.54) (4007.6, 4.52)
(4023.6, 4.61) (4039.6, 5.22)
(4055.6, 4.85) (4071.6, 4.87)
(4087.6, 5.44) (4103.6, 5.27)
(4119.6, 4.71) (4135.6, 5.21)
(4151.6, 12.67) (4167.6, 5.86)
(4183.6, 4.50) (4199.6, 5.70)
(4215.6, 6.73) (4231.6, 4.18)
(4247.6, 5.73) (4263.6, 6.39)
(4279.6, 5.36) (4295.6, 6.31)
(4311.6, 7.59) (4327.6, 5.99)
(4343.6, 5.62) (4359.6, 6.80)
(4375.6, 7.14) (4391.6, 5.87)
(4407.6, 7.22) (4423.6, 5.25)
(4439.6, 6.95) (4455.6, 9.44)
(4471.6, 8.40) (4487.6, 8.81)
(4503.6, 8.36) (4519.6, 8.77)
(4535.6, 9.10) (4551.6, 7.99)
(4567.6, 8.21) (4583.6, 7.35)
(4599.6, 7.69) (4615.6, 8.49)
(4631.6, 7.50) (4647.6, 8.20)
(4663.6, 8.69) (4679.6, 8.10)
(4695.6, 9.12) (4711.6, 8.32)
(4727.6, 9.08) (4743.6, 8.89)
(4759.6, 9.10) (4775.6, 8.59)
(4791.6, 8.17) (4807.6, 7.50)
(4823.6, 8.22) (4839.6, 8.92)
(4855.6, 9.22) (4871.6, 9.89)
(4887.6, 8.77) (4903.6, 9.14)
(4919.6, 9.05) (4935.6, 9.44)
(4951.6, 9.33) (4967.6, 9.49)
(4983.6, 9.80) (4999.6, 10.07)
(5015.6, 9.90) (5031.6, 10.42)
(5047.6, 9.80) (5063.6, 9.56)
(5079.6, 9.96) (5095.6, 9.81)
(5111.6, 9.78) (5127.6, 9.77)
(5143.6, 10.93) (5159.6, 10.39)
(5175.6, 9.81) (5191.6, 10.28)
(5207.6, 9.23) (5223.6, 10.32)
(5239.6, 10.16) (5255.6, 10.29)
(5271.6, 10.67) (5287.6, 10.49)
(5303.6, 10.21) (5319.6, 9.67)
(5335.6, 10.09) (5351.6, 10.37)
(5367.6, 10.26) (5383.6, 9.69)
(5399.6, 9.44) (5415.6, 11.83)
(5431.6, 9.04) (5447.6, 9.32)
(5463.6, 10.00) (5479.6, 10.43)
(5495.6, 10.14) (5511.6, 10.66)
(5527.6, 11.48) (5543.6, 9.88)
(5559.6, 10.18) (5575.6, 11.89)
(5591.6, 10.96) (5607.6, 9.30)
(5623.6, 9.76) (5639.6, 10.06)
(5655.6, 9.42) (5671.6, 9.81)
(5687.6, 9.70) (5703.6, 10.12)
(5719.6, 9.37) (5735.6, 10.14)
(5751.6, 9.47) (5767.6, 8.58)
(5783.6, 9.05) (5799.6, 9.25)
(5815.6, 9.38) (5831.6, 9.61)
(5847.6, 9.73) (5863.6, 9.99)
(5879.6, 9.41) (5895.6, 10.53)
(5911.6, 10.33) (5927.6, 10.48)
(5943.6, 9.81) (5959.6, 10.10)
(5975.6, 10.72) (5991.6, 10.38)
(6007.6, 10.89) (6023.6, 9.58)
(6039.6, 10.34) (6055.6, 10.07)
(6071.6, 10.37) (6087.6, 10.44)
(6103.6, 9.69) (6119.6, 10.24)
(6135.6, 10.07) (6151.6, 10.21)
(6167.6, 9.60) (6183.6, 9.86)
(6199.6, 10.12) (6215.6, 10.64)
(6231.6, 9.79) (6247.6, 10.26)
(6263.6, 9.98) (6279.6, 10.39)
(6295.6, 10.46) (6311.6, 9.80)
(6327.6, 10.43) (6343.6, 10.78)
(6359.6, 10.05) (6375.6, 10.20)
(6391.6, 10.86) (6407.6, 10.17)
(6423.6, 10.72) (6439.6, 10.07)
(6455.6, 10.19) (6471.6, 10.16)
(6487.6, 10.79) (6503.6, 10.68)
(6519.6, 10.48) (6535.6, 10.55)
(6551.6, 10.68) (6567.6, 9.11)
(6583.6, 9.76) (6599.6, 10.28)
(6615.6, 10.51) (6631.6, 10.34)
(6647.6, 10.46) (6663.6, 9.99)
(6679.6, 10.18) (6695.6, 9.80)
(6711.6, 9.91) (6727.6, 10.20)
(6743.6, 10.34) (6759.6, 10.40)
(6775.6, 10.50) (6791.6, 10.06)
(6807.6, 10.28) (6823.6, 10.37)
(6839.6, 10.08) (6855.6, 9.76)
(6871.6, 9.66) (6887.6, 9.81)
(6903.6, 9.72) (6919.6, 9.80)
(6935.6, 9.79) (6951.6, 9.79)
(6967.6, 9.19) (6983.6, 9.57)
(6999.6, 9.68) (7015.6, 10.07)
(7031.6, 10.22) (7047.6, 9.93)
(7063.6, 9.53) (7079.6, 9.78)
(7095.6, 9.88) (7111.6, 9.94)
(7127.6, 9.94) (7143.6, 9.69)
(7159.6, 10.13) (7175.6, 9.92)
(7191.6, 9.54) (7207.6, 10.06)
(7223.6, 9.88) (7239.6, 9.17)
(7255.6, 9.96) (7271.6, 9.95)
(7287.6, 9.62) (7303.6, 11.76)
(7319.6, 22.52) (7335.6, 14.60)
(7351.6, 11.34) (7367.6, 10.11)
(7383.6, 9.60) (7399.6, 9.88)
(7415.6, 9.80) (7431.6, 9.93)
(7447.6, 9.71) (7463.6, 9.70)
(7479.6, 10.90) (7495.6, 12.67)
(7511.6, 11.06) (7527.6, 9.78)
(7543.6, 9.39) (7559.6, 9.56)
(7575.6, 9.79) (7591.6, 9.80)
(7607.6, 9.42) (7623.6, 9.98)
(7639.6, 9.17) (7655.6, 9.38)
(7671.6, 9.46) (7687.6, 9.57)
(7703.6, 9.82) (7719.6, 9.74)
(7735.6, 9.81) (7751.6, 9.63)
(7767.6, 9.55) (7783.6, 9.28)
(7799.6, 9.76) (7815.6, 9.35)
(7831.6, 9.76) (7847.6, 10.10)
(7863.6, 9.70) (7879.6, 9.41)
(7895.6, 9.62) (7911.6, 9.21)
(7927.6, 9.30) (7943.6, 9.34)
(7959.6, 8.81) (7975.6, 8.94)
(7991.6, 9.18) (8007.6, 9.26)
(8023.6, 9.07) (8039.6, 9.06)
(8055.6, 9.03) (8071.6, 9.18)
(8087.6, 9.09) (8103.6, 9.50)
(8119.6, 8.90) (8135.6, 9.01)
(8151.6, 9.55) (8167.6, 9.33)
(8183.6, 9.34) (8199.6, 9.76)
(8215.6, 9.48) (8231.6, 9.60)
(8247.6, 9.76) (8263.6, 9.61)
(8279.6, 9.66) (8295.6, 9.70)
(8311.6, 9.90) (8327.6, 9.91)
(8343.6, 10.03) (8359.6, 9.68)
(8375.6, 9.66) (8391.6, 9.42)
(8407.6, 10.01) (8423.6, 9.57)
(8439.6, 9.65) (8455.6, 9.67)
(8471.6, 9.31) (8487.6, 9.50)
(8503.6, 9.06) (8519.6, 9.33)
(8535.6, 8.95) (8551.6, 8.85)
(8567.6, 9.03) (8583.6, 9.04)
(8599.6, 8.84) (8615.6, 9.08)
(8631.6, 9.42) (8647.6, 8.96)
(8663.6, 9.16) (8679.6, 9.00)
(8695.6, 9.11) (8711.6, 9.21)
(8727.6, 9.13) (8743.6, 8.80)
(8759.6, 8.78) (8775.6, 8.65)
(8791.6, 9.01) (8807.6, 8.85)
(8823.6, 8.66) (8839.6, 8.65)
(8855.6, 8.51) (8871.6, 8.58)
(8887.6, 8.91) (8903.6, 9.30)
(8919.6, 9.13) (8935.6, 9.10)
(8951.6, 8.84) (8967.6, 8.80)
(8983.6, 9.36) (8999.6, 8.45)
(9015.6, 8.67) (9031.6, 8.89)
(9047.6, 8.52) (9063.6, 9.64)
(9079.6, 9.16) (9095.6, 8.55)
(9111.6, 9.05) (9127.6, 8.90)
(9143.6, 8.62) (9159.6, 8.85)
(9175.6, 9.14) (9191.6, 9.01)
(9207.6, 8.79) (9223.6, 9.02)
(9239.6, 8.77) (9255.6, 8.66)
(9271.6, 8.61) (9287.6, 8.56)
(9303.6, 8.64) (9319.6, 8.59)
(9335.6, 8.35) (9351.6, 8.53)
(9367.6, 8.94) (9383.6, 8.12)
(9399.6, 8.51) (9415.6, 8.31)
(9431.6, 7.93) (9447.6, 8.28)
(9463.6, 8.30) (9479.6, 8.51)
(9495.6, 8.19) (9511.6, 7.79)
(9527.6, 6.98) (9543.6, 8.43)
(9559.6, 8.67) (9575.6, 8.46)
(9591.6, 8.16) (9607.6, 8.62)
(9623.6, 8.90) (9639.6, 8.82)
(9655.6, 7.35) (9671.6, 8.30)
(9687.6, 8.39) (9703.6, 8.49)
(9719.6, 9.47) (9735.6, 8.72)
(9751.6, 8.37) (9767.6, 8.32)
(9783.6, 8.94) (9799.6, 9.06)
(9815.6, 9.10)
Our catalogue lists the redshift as 0.115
